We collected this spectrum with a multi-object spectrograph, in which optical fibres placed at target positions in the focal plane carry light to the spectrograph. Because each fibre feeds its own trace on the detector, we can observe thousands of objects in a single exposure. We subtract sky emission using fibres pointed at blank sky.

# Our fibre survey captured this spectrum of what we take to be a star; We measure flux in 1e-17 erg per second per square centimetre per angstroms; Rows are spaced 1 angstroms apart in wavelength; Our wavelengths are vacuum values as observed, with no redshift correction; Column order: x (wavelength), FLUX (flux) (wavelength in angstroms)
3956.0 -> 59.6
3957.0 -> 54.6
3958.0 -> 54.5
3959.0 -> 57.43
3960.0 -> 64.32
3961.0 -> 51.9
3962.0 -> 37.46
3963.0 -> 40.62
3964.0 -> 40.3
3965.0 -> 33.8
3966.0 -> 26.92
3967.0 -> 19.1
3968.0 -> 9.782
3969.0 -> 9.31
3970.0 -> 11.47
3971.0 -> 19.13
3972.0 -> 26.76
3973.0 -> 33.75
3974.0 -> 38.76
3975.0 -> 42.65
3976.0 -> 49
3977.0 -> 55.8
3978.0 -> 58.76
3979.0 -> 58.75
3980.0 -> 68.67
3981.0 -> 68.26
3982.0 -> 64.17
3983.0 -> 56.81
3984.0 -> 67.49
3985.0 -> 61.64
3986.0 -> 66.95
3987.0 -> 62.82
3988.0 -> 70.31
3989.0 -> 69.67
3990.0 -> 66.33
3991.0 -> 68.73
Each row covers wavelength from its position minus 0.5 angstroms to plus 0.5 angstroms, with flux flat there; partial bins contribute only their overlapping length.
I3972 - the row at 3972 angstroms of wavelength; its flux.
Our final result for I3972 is 26.76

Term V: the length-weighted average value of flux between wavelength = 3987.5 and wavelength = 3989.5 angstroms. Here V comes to 70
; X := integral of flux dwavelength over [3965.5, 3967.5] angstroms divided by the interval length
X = 23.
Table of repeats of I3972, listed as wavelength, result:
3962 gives 37.46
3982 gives 64.17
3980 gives 68.67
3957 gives 54.6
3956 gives 59.6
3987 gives 62.82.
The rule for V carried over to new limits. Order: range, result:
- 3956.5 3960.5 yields 57.7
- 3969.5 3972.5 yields 19.1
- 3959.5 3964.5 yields 46.9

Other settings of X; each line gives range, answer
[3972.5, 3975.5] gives 38.4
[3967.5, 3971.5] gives 12.4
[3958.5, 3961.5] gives 57.9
